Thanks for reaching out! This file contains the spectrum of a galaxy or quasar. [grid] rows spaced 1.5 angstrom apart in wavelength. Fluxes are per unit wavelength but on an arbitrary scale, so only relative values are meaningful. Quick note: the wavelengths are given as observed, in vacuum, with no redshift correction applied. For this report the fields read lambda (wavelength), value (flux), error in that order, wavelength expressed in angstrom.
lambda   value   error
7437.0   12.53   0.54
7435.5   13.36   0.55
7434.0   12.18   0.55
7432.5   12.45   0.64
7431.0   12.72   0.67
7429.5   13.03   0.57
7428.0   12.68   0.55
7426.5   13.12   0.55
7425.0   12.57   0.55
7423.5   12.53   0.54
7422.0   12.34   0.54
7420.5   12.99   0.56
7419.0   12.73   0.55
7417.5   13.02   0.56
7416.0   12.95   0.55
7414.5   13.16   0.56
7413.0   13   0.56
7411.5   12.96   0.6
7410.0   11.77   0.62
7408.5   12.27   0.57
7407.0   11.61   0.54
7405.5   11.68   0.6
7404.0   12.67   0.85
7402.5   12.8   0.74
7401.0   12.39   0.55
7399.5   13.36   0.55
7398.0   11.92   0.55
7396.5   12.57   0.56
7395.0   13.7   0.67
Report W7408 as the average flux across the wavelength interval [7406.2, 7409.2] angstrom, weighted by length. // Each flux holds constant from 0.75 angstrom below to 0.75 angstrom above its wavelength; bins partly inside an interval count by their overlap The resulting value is 11.9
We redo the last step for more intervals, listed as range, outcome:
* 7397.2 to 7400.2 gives 12.6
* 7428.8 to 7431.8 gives 12.9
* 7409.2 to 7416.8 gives 12.8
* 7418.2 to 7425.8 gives 12.6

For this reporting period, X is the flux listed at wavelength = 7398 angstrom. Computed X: 11.92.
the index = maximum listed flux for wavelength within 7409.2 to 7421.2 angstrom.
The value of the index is 13.16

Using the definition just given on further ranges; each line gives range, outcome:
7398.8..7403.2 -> 13.36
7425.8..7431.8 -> 13.12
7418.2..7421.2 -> 12.99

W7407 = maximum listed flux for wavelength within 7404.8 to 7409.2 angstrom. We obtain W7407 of 12.27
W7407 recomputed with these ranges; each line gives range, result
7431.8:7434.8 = 12.45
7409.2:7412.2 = 12.96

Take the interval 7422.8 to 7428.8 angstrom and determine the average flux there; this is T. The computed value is 12.7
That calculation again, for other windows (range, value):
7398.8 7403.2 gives 12.8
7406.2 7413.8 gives 12.3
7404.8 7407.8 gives 11.7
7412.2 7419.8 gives 13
